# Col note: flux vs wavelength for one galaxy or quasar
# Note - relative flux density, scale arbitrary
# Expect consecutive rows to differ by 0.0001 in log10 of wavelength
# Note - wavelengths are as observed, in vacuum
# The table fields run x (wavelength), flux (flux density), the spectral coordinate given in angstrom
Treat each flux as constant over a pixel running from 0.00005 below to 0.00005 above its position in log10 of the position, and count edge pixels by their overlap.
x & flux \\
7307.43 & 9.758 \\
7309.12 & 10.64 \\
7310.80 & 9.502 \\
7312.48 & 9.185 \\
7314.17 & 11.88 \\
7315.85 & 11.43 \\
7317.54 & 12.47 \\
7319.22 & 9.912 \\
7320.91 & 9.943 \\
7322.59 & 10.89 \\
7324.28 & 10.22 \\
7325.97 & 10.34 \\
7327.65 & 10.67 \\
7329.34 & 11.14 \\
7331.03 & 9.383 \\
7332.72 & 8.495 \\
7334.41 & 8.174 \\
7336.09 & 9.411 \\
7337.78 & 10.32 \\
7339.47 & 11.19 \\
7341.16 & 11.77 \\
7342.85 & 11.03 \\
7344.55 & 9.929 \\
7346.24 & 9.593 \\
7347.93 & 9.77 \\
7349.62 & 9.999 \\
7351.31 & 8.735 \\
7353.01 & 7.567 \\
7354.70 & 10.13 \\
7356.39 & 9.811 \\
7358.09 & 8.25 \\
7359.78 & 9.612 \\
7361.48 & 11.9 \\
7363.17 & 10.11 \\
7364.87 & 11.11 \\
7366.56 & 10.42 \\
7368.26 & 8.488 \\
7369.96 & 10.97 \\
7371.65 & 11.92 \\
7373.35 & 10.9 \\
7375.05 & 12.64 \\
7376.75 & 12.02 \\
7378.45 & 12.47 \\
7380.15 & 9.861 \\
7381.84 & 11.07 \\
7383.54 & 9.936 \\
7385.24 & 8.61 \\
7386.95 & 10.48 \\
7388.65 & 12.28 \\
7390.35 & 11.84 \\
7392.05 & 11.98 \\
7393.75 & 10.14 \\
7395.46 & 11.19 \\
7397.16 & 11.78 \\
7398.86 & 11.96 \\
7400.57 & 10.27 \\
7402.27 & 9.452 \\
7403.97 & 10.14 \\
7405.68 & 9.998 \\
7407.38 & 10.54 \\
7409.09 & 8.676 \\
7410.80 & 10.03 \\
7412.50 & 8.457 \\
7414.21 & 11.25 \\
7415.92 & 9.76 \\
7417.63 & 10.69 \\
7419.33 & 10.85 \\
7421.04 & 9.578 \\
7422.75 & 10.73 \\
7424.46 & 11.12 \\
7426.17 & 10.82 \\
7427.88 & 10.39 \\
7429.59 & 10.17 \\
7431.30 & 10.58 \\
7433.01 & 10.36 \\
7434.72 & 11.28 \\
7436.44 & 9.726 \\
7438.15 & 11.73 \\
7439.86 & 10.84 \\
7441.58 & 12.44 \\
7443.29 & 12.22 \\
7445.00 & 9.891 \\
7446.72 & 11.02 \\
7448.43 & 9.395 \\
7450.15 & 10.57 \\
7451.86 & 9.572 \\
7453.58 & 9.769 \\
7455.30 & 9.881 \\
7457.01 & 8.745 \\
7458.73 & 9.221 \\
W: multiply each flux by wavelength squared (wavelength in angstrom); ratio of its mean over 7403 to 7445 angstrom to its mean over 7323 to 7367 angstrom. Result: 1.1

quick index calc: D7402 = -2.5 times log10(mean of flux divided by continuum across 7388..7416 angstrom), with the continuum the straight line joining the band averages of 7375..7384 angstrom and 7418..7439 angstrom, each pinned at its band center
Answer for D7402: 0.04 mag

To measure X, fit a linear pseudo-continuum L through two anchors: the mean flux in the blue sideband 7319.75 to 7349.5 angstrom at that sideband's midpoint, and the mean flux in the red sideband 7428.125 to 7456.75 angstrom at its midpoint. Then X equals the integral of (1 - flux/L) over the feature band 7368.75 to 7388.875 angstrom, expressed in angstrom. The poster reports -1.4 angstrom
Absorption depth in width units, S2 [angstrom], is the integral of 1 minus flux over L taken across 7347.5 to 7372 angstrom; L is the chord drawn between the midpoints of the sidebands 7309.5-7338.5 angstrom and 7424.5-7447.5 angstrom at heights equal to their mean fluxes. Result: 1.3 angstrom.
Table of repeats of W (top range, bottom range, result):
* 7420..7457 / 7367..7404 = 0.98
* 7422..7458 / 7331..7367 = 1.09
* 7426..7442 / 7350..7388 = 1.06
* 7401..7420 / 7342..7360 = 1.07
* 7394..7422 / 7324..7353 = 1.06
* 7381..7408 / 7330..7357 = 1.12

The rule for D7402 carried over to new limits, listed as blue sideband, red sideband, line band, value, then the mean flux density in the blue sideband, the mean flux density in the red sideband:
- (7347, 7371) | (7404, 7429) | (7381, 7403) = -0.09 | 9.8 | 10.2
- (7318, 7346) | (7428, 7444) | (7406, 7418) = 0.10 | 10.2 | 11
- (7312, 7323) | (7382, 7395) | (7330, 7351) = 0.10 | 10.9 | 10.8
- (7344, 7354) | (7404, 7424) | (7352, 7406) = -0.10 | 9.26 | 10.1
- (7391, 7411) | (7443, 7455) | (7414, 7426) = -0.01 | 10.5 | 10.2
